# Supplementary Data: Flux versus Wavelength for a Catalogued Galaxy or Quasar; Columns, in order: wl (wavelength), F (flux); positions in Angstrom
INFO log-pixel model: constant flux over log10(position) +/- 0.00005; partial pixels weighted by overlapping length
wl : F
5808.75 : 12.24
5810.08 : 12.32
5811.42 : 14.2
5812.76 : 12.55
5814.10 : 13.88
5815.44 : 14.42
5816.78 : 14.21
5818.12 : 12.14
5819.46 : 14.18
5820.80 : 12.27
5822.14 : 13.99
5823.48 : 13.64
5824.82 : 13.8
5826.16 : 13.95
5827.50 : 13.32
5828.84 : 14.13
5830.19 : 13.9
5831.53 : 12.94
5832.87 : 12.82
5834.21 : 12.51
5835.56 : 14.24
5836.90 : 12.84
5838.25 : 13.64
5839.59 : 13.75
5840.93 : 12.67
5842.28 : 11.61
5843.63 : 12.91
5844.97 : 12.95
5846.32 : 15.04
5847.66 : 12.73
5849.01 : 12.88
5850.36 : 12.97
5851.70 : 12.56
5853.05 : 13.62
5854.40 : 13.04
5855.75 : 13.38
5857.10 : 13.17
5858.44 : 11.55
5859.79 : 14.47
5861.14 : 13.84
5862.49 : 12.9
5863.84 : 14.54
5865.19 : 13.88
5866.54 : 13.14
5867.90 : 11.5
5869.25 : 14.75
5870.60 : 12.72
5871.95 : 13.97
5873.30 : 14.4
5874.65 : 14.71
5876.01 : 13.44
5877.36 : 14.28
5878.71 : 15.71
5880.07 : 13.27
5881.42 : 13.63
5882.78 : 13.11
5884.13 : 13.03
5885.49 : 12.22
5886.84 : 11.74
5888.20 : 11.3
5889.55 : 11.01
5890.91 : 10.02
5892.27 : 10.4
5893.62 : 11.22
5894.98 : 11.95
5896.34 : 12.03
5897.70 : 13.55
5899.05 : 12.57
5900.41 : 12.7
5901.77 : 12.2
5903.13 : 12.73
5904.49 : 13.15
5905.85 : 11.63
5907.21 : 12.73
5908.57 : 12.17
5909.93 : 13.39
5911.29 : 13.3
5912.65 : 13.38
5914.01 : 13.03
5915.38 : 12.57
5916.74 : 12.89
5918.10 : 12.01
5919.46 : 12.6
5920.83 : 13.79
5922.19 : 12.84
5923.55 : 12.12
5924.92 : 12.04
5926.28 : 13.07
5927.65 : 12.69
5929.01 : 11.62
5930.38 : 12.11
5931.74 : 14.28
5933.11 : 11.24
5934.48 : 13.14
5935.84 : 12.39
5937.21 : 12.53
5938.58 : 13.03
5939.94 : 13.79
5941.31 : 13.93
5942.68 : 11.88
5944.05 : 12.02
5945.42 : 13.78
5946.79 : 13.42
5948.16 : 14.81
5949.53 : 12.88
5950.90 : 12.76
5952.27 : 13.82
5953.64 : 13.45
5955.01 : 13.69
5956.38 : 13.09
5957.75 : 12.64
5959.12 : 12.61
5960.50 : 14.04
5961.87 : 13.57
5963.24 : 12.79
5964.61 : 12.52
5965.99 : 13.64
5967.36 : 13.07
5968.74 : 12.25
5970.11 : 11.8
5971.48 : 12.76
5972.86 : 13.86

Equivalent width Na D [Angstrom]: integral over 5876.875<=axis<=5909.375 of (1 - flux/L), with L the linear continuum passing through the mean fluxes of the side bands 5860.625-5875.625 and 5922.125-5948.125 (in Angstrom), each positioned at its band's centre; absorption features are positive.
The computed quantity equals 2.2 Angstrom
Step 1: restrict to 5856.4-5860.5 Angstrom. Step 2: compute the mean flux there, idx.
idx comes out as 13.1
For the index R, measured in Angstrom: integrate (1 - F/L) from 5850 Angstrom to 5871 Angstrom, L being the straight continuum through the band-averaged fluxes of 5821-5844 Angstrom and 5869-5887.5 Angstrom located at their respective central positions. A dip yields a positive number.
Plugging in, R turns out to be 0.4 Angstrom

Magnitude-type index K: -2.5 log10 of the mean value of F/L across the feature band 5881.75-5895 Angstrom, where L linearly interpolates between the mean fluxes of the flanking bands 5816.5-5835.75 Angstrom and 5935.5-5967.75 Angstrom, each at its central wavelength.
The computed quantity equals 0.15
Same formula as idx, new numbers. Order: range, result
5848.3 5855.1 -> 13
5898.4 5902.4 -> 12.5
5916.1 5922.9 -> 12.8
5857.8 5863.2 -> 13.2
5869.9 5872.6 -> 13.4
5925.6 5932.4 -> 12.8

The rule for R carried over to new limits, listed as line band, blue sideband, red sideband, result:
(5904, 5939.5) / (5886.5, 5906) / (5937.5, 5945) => -0.60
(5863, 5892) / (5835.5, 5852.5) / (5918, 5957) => -0.16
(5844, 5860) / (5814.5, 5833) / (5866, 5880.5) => 0.65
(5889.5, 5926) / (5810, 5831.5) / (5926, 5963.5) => 2.19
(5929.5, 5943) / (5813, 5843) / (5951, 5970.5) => 0.31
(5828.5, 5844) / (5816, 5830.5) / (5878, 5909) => 0.25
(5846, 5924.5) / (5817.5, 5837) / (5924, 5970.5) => 1.66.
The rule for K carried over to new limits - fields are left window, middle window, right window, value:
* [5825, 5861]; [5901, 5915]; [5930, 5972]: 0.03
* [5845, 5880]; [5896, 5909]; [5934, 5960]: 0.07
